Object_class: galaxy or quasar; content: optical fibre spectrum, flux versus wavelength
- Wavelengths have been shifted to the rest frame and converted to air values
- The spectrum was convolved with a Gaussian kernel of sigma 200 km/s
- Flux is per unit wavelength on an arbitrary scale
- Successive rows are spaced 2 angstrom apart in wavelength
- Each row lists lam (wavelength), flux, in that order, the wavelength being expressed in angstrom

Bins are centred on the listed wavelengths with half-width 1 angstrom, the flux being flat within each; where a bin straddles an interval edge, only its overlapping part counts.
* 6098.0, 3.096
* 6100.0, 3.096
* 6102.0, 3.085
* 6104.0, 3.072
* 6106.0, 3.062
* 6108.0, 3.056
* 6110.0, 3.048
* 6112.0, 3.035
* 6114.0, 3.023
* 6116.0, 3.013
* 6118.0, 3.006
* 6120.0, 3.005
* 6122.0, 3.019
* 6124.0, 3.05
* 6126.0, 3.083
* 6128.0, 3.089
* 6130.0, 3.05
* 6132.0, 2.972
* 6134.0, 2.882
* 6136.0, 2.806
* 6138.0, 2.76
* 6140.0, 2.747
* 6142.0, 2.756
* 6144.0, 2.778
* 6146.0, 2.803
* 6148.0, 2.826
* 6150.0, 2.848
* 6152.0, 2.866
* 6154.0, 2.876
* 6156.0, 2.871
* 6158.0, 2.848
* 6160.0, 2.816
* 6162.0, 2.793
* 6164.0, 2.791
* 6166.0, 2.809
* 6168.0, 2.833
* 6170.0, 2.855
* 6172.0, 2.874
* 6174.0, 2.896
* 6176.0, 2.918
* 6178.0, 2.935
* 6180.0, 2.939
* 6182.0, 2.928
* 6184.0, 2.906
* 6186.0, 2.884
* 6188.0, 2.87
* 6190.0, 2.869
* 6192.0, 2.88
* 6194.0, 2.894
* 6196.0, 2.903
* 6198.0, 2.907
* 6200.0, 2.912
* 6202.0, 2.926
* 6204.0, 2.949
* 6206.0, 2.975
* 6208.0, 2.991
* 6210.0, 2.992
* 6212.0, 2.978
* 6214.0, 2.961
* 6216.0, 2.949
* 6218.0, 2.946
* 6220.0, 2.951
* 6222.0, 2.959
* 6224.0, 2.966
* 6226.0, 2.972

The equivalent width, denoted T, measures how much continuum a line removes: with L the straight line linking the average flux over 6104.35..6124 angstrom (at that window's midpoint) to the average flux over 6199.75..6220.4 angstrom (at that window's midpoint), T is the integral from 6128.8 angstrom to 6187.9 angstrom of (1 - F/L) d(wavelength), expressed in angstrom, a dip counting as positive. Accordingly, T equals 2.8 angstrom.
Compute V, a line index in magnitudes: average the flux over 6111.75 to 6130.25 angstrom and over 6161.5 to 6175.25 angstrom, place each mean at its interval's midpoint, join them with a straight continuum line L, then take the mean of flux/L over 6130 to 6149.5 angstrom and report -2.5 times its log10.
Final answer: 0.05 mag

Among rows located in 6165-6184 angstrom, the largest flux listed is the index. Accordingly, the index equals 2.939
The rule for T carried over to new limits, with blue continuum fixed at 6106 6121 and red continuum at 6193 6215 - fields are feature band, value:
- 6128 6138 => 0.28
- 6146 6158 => 0.56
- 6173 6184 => 0.17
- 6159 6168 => 0.53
